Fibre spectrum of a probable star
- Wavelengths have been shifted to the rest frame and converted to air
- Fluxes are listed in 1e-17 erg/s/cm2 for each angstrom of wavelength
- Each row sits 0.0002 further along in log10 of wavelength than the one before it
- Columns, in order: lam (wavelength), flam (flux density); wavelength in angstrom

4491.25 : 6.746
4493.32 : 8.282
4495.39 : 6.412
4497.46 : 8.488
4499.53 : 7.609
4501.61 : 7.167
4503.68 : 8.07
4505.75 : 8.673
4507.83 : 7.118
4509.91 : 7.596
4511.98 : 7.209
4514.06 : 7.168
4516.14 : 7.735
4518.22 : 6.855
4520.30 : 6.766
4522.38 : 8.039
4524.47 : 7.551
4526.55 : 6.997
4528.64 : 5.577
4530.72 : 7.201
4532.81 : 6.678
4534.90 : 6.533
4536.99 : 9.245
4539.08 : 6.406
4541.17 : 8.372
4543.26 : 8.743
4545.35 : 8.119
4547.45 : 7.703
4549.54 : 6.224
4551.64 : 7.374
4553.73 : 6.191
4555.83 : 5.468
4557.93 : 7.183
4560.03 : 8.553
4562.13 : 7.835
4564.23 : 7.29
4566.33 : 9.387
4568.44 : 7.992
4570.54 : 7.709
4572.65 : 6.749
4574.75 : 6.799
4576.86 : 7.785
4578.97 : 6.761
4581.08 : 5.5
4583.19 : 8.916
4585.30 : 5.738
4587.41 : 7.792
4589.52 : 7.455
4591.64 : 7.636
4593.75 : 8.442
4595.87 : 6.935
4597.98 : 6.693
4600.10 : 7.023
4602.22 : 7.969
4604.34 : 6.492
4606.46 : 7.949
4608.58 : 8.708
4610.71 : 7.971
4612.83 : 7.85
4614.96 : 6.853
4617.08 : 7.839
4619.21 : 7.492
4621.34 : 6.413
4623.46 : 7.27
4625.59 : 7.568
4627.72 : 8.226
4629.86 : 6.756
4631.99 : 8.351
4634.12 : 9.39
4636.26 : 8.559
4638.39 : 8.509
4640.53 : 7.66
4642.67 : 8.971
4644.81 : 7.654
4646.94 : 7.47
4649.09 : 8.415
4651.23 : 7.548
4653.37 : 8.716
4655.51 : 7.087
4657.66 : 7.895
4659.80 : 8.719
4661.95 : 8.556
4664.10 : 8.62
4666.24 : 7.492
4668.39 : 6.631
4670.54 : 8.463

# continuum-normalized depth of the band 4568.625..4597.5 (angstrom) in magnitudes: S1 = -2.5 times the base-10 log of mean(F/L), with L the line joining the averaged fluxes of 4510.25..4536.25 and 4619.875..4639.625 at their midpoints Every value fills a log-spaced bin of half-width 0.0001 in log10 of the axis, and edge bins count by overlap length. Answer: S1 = 0.04 mag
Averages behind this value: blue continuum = 7.07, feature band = 7.26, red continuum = 7.88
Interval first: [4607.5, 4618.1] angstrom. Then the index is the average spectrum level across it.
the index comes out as 7.84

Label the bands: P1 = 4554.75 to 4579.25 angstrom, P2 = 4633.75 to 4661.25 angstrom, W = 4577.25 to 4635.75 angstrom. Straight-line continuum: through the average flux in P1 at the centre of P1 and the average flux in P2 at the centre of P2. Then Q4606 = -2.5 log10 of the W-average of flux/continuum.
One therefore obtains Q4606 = 0.05 mag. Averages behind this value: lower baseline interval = 7.48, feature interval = 7.5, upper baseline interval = 8.17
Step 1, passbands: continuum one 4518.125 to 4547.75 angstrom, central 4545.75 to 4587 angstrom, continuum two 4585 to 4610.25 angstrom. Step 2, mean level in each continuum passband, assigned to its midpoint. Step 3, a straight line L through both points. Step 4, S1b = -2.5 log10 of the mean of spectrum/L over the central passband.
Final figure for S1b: 0.03 mag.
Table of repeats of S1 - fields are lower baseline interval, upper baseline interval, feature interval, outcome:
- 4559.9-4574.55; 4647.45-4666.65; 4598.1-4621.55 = 0.06 mag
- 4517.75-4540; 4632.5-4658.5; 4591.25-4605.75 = 0.06 mag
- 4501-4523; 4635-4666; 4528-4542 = 0.06 mag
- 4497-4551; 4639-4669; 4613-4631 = 0.07 mag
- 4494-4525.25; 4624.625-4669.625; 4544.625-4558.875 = 0.12 mag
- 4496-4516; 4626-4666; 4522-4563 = 0.07 mag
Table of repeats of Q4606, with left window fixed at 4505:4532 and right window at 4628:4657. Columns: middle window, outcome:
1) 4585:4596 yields 0.04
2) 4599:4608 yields 0.06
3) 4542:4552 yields -0.03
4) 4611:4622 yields 0.08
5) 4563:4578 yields -0.01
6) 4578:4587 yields 0.13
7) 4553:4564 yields 0.06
